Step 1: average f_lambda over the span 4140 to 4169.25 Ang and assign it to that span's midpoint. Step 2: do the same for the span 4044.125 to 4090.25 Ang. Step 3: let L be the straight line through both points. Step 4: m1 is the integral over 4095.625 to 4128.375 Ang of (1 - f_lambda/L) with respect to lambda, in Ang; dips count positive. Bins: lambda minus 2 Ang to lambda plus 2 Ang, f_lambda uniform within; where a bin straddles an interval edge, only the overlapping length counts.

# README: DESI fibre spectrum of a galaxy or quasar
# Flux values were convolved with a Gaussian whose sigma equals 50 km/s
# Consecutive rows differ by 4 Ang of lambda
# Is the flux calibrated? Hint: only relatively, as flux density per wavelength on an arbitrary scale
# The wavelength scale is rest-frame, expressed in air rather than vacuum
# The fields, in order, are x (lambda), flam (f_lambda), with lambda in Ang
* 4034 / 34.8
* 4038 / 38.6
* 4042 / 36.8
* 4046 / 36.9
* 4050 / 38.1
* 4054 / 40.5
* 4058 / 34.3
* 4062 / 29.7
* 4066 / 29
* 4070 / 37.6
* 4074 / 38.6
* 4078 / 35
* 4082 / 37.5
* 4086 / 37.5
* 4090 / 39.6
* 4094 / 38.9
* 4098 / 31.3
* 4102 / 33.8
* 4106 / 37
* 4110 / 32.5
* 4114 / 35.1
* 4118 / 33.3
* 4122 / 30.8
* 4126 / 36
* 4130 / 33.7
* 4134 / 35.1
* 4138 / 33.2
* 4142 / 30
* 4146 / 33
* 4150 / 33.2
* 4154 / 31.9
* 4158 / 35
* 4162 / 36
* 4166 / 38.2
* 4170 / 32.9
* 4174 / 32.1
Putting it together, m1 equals 1.07 Ang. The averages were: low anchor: 36.1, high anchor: 33.9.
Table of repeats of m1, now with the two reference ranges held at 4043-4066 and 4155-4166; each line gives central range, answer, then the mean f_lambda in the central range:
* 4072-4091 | -1.13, 37.5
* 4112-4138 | 1.18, 33.9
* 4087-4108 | -0.42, 36.2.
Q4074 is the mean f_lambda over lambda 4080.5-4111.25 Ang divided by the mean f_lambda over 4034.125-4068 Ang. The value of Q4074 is 1.0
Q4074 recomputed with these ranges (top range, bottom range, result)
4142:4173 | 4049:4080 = 0.96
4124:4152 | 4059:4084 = 0.97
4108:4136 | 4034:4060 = 0.91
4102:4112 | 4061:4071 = 1.09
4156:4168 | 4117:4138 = 1.08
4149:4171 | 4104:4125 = 1.02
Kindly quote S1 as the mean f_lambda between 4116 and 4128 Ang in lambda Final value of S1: 33.4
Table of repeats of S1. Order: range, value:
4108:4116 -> 33.8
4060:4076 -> 33.7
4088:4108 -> 36.1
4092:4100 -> 35.1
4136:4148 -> 32.1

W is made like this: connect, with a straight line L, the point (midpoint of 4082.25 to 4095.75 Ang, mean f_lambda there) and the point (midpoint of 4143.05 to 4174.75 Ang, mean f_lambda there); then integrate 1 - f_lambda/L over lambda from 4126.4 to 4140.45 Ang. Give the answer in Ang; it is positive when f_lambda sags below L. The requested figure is 0.6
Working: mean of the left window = 38.5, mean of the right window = 34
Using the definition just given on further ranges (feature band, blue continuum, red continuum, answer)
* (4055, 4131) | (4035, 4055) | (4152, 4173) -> 3.5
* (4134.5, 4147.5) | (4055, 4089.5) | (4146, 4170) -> 0.9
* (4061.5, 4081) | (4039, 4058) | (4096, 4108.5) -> 0.9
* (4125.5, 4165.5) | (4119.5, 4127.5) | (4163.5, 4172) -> 0.7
